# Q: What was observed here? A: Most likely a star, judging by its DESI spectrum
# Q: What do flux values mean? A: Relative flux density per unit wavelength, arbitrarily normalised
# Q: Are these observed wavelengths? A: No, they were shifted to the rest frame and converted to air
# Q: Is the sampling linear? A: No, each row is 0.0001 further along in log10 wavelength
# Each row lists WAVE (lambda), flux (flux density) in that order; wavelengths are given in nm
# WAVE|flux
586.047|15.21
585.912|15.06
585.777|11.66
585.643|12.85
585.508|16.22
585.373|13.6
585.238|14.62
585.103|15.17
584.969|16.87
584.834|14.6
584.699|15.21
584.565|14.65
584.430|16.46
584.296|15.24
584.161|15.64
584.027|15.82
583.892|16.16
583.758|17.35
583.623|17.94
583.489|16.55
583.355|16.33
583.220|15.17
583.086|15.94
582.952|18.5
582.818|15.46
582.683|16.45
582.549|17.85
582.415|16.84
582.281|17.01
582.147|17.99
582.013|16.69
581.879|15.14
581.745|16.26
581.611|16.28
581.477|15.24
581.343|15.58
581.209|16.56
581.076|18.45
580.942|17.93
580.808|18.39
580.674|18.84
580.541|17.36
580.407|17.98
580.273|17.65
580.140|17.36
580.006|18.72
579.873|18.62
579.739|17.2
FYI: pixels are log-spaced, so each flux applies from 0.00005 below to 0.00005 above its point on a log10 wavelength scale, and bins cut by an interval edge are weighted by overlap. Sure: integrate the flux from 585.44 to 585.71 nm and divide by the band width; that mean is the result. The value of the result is 14.5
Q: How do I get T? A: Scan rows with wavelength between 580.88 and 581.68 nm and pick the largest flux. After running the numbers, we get 18.45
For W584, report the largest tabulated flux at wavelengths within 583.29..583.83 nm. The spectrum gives 17.94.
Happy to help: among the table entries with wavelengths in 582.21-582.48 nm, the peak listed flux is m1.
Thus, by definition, 17.01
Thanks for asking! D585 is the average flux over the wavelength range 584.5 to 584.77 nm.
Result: 14.9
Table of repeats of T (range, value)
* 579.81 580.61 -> 18.72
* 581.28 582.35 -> 17.99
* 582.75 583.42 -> 18.5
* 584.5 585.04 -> 16.87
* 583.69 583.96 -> 17.35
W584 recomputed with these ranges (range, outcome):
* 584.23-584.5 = 16.46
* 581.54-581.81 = 16.28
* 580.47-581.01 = 18.84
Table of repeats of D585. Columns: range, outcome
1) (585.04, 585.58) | 14.9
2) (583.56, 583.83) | 17.6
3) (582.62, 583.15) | 16.6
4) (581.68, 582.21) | 16.5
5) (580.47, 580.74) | 18.1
